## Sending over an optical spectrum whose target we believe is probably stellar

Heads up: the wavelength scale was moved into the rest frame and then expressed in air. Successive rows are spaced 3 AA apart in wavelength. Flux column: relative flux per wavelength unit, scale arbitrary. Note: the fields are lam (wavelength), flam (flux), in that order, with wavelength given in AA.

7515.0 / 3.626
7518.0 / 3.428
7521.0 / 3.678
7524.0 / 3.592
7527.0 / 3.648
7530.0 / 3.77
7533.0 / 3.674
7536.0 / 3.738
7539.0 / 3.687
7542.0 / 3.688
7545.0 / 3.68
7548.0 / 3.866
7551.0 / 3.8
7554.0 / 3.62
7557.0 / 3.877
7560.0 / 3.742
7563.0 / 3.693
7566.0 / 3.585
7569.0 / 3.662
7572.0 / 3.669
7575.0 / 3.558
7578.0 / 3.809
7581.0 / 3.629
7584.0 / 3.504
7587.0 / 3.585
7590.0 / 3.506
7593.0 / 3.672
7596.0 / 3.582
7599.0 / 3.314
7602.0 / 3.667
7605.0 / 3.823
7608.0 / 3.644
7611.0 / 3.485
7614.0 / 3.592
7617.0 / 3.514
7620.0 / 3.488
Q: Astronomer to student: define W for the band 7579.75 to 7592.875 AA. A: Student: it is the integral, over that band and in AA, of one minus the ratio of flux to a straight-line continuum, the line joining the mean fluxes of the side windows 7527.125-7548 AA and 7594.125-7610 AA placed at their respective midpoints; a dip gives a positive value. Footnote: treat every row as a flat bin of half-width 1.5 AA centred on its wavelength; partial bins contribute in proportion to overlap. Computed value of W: 0.2 AA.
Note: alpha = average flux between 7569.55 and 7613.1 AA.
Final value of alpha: 3.6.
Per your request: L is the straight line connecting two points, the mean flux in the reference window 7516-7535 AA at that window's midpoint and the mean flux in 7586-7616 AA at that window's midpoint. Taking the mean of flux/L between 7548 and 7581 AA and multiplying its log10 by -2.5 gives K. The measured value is -0.029 mag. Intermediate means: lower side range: 3.63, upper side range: 3.59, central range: 3.71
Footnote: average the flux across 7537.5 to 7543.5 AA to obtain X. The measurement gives 3.69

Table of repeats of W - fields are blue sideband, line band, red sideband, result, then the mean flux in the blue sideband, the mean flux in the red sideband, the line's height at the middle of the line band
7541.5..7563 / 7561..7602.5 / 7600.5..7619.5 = 0.9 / 3.75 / 3.61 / 3.68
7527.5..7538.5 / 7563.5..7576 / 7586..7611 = 0.1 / 3.72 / 3.59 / 3.65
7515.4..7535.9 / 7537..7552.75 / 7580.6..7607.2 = -0.5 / 3.64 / 3.59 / 3.62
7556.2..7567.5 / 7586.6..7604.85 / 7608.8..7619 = 0.1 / 3.71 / 3.54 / 3.6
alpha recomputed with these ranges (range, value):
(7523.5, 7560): 3.72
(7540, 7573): 3.72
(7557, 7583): 3.68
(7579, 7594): 3.58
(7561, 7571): 3.65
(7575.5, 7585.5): 3.64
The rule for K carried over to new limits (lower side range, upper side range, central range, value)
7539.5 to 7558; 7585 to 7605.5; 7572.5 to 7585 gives 0.00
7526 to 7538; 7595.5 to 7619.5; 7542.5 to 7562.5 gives -0.02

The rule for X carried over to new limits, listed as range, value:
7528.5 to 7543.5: 3.71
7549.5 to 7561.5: 3.76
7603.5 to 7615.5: 3.64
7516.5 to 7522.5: 3.55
